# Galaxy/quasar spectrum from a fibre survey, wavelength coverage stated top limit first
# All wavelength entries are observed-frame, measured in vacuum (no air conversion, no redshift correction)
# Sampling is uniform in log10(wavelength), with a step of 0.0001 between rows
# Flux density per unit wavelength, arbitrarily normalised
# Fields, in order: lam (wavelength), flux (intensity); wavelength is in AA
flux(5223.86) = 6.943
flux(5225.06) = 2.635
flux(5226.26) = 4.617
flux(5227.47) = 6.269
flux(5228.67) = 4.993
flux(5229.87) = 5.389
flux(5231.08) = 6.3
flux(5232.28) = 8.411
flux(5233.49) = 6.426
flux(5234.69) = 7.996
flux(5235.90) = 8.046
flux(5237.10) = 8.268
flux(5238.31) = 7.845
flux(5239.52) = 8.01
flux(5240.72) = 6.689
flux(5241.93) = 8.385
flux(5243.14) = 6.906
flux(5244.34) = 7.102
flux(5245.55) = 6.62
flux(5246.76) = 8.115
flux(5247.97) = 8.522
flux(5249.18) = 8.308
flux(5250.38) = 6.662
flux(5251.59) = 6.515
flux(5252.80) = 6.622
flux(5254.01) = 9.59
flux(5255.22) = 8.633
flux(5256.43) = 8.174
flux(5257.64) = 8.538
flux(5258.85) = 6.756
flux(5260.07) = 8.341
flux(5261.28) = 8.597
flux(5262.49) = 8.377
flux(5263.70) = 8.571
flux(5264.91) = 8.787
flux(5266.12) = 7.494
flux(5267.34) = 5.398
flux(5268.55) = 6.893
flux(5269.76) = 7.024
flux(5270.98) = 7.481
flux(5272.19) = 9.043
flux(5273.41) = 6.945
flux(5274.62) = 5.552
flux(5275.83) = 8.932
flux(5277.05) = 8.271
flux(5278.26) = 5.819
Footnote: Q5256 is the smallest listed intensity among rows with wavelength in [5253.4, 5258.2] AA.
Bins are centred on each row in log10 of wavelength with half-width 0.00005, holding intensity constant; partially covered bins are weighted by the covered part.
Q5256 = 8.174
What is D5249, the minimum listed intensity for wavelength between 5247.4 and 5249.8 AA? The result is 8.308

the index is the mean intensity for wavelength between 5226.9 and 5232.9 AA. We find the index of 6.27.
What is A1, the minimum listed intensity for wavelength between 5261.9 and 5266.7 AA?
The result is 7.494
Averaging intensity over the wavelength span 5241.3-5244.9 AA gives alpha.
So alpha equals 7.47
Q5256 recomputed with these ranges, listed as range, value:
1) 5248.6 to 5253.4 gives 6.515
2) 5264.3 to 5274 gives 5.398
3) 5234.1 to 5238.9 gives 7.845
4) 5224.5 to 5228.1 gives 2.635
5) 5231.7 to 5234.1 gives 6.426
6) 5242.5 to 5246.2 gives 6.62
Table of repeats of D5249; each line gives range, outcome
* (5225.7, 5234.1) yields 4.617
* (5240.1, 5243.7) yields 6.689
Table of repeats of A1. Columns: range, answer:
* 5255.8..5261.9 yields 6.756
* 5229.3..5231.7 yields 5.389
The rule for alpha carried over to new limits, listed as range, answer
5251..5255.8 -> 7.84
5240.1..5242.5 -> 7.54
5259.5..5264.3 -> 8.48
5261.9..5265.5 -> 8.59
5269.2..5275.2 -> 7.21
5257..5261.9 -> 8.05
